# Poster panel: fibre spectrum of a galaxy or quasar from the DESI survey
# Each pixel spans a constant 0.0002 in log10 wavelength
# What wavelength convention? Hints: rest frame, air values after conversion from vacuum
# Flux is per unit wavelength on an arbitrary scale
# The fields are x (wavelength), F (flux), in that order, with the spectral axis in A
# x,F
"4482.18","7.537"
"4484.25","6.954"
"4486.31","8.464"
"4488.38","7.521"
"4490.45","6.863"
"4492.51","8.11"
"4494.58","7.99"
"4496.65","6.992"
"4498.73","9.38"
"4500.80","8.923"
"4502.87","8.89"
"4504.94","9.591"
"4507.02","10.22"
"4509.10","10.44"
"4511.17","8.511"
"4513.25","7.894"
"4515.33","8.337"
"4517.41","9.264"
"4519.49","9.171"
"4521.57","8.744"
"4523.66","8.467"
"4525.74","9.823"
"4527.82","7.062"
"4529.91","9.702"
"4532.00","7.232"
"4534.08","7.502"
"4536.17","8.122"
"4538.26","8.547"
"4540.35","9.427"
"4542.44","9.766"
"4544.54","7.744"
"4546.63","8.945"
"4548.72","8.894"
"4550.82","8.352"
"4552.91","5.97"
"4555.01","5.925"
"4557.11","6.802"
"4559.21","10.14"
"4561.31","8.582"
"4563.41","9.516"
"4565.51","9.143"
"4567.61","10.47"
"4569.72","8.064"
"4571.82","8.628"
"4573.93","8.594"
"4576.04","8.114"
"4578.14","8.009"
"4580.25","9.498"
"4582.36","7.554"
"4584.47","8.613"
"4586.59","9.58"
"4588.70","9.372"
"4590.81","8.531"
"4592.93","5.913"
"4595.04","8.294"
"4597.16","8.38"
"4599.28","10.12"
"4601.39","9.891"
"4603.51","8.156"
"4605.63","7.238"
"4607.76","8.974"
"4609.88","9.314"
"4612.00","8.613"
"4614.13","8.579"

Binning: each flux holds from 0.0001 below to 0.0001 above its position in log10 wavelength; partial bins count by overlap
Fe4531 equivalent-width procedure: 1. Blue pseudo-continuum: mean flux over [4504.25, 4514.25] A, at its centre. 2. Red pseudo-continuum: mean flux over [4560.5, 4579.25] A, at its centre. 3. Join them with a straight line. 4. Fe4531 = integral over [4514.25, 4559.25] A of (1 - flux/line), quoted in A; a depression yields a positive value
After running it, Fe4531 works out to 3.81 A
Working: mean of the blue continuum 9.32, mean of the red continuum 8.8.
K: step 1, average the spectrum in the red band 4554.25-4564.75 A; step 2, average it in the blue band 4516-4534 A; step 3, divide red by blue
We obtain 0.96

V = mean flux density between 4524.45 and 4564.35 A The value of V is 8.32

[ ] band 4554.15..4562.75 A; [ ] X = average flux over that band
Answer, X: 7.98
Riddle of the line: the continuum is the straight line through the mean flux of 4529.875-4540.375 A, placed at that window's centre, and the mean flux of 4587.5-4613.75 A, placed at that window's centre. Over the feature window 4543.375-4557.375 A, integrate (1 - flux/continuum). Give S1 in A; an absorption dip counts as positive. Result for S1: 1.2 A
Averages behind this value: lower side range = 8.2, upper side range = 8.57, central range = 7.57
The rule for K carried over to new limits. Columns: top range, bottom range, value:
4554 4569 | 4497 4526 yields 0.96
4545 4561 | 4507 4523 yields 0.88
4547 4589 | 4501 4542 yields 0.96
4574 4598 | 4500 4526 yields 0.92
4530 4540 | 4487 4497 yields 1.08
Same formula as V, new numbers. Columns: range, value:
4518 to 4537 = 8.45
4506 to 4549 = 8.75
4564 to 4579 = 8.75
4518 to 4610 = 8.52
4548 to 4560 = 7.59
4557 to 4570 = 9.17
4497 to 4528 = 8.99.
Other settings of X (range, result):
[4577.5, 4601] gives 8.58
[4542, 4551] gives 8.7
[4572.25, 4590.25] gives 8.66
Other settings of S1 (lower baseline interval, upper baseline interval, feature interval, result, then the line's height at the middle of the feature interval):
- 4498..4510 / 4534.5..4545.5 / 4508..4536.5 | 1.6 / 9.11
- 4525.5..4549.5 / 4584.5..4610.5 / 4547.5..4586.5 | 0.7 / 8.58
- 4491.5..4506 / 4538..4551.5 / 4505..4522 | -0.9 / 8.64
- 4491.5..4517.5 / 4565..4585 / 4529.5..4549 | 0.4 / 8.73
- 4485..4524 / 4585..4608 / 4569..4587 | 0.2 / 8.58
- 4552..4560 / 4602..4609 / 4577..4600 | -1.9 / 7.87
